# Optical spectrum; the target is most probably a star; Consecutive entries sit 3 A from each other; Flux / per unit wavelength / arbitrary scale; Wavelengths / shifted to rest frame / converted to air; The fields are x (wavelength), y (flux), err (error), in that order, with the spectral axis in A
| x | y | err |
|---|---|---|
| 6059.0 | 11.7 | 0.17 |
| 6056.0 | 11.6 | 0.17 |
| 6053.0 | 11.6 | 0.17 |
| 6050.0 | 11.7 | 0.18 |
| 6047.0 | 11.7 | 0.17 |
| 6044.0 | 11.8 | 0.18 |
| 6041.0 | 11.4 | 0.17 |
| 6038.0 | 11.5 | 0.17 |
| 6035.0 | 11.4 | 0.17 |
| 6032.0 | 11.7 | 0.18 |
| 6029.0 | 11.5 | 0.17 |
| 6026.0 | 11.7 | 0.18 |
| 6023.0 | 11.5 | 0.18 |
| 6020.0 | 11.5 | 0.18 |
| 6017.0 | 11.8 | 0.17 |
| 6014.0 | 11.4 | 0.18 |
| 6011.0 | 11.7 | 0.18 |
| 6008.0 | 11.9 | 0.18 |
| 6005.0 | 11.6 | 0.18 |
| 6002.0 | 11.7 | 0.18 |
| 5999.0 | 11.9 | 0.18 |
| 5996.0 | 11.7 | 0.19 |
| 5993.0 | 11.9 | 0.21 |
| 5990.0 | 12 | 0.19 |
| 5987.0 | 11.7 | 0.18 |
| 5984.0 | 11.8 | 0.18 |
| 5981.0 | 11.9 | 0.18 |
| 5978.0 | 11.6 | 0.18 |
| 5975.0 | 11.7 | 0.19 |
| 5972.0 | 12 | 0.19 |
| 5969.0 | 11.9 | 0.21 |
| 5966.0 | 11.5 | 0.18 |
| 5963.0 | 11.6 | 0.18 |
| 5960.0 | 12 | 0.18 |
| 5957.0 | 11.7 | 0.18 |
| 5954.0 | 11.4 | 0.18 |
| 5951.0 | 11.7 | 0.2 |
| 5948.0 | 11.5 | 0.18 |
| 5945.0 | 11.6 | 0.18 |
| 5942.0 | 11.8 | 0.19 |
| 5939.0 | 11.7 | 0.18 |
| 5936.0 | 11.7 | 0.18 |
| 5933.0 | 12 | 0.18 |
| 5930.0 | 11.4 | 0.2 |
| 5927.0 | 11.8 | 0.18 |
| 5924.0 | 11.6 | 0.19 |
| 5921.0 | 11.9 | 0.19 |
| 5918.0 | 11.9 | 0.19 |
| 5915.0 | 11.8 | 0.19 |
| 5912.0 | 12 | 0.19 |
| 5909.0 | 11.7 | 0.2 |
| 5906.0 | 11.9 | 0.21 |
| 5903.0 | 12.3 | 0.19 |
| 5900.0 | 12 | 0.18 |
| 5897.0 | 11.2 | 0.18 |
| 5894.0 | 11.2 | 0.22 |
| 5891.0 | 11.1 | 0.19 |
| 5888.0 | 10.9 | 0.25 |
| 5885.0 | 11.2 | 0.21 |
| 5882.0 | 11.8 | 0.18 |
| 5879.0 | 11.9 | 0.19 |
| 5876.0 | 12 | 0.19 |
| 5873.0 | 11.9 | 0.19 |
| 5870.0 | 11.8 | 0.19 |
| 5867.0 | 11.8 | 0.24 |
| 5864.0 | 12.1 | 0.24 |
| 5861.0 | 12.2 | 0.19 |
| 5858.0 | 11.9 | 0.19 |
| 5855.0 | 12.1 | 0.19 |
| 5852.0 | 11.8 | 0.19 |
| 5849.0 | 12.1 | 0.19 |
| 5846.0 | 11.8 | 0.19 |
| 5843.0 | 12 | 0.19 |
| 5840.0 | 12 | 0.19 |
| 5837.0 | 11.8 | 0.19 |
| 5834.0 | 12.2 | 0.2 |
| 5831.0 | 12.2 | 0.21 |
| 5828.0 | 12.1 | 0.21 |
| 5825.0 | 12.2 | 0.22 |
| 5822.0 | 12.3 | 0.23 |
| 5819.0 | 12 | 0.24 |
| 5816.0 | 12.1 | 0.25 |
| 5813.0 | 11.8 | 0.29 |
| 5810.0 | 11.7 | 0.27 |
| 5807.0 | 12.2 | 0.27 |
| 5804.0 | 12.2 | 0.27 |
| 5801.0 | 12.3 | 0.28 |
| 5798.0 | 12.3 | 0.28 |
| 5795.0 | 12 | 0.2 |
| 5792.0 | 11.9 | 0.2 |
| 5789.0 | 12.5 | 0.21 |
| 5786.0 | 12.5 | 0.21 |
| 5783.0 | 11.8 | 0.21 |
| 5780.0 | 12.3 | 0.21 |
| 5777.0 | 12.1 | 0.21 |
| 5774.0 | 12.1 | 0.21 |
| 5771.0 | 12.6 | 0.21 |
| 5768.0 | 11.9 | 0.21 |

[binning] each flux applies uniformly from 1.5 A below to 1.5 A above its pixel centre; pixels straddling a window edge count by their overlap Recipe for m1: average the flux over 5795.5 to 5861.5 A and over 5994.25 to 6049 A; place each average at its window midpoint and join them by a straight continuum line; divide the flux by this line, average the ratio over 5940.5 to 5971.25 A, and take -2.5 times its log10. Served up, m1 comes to 0.01 mag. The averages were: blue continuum 12.1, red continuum 11.6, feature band 11.7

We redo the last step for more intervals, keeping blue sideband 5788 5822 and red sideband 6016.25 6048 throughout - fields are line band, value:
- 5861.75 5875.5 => 0.00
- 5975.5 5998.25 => -0.01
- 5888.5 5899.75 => 0.06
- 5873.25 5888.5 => 0.03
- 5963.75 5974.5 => 0.00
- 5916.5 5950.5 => 0.01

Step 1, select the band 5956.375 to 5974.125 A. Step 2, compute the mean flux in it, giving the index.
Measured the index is 11.8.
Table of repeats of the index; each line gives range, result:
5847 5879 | 12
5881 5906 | 11.5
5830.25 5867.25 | 12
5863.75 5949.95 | 11.7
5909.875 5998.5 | 11.8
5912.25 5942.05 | 11.8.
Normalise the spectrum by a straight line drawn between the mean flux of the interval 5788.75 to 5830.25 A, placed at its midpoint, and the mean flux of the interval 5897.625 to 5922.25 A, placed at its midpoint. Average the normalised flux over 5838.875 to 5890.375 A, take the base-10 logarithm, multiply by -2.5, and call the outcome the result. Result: 0.02 mag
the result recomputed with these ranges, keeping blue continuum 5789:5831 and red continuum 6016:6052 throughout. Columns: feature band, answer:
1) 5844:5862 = 0.003 mag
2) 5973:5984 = -0.003 mag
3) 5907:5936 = 0.006 mag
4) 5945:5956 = 0.022 mag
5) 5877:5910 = 0.032 mag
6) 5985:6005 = -0.011 mag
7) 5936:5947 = 0.011 mag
